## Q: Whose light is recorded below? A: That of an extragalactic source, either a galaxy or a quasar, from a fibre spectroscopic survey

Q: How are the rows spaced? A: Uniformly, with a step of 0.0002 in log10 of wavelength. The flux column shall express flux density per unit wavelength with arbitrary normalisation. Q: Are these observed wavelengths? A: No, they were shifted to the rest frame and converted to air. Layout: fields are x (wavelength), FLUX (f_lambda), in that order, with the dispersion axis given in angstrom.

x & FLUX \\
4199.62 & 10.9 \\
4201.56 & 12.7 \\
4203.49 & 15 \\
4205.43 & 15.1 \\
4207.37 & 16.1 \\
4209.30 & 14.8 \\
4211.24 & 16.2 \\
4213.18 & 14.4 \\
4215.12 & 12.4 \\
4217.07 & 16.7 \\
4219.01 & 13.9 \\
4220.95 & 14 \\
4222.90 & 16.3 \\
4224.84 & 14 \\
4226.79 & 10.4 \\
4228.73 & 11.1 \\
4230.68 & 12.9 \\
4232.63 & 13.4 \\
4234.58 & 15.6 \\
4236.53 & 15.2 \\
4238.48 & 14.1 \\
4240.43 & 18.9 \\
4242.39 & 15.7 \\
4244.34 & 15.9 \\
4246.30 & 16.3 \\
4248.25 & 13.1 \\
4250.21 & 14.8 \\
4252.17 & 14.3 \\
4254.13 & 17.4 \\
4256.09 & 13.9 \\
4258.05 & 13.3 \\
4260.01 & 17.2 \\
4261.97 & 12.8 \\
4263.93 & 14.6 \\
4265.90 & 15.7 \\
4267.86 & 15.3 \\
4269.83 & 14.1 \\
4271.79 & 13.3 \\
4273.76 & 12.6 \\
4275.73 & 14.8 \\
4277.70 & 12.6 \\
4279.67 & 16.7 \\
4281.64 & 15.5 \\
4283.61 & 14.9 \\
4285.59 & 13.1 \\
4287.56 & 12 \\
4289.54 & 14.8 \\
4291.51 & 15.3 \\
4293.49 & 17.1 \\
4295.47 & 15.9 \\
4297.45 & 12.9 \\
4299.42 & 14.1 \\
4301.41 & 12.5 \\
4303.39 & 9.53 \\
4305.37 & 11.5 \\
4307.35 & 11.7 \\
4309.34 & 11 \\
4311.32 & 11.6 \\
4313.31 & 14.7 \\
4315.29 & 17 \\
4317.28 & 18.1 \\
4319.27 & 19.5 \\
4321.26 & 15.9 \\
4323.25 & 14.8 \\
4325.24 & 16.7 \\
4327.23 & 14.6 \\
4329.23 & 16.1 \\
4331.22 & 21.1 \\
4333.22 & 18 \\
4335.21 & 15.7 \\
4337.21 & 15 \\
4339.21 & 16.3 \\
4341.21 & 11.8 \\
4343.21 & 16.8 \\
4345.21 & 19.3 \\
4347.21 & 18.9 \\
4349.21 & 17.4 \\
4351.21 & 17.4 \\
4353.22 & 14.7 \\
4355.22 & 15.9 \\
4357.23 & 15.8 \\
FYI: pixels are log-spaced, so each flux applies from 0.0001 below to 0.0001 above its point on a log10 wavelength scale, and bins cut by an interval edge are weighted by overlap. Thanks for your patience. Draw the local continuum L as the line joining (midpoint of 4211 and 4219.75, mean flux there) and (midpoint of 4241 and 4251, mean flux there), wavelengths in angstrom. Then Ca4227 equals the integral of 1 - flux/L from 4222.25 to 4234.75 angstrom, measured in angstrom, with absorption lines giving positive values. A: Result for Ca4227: 1.5 angstrom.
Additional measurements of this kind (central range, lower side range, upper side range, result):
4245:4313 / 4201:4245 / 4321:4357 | 6.32 angstrom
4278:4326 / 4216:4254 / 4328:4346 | 4.56 angstrom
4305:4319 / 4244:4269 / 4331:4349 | 1.86 angstrom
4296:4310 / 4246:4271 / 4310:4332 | 3.34 angstrom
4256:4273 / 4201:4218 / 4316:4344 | 1.22 angstrom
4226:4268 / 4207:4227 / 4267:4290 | -0.85 angstrom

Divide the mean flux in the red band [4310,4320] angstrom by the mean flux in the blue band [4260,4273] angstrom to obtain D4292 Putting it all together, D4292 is 1.1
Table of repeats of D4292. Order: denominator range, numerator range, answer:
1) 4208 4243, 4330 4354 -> 1.17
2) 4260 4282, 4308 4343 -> 1.09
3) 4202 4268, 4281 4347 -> 1.02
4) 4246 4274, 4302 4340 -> 1.04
